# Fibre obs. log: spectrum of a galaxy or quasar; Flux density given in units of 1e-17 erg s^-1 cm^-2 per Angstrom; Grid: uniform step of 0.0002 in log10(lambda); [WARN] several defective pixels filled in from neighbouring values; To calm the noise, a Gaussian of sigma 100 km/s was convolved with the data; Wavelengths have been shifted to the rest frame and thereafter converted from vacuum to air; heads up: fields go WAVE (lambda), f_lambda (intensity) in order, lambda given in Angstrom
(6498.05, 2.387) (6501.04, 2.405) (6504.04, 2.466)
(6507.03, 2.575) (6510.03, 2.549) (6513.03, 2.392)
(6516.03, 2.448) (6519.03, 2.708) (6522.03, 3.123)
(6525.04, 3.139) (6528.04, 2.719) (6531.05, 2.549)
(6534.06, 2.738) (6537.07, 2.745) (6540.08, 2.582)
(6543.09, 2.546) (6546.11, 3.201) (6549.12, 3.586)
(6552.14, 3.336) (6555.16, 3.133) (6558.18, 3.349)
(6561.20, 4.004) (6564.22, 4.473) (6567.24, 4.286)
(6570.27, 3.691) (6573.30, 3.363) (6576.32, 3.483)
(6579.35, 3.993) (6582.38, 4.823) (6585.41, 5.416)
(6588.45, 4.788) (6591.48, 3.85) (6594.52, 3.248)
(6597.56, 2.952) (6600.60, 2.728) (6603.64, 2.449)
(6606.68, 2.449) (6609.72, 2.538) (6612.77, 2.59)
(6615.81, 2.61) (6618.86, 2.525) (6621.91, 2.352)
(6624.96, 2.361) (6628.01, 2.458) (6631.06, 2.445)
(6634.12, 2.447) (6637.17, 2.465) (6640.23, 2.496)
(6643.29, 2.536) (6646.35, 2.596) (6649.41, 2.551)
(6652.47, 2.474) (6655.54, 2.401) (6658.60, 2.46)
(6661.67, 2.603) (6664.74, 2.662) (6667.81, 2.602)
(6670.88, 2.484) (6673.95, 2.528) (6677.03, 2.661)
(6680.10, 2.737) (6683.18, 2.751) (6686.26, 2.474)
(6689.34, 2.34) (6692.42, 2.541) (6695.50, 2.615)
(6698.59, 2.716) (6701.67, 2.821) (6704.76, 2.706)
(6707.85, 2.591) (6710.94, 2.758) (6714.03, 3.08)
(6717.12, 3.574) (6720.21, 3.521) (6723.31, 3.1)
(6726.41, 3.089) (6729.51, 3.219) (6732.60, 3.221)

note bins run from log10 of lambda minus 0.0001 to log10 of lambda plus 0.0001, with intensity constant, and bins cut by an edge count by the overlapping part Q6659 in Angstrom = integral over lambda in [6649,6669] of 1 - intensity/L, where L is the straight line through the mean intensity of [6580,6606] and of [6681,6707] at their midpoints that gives 3.2 Angstrom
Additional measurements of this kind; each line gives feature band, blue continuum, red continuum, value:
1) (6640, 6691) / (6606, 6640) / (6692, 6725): 2.8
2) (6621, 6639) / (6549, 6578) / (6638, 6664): 2.4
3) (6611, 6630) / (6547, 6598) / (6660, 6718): 5.1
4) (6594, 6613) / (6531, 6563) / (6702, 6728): 2.4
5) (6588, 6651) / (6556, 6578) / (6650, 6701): 10.0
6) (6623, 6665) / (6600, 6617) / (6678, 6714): 1.7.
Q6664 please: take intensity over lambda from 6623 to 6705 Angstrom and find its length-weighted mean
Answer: 2.55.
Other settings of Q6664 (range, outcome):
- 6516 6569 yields 3.17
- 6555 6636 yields 3.29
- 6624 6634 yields 2.43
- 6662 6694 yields 2.58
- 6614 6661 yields 2.48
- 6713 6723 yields 3.37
